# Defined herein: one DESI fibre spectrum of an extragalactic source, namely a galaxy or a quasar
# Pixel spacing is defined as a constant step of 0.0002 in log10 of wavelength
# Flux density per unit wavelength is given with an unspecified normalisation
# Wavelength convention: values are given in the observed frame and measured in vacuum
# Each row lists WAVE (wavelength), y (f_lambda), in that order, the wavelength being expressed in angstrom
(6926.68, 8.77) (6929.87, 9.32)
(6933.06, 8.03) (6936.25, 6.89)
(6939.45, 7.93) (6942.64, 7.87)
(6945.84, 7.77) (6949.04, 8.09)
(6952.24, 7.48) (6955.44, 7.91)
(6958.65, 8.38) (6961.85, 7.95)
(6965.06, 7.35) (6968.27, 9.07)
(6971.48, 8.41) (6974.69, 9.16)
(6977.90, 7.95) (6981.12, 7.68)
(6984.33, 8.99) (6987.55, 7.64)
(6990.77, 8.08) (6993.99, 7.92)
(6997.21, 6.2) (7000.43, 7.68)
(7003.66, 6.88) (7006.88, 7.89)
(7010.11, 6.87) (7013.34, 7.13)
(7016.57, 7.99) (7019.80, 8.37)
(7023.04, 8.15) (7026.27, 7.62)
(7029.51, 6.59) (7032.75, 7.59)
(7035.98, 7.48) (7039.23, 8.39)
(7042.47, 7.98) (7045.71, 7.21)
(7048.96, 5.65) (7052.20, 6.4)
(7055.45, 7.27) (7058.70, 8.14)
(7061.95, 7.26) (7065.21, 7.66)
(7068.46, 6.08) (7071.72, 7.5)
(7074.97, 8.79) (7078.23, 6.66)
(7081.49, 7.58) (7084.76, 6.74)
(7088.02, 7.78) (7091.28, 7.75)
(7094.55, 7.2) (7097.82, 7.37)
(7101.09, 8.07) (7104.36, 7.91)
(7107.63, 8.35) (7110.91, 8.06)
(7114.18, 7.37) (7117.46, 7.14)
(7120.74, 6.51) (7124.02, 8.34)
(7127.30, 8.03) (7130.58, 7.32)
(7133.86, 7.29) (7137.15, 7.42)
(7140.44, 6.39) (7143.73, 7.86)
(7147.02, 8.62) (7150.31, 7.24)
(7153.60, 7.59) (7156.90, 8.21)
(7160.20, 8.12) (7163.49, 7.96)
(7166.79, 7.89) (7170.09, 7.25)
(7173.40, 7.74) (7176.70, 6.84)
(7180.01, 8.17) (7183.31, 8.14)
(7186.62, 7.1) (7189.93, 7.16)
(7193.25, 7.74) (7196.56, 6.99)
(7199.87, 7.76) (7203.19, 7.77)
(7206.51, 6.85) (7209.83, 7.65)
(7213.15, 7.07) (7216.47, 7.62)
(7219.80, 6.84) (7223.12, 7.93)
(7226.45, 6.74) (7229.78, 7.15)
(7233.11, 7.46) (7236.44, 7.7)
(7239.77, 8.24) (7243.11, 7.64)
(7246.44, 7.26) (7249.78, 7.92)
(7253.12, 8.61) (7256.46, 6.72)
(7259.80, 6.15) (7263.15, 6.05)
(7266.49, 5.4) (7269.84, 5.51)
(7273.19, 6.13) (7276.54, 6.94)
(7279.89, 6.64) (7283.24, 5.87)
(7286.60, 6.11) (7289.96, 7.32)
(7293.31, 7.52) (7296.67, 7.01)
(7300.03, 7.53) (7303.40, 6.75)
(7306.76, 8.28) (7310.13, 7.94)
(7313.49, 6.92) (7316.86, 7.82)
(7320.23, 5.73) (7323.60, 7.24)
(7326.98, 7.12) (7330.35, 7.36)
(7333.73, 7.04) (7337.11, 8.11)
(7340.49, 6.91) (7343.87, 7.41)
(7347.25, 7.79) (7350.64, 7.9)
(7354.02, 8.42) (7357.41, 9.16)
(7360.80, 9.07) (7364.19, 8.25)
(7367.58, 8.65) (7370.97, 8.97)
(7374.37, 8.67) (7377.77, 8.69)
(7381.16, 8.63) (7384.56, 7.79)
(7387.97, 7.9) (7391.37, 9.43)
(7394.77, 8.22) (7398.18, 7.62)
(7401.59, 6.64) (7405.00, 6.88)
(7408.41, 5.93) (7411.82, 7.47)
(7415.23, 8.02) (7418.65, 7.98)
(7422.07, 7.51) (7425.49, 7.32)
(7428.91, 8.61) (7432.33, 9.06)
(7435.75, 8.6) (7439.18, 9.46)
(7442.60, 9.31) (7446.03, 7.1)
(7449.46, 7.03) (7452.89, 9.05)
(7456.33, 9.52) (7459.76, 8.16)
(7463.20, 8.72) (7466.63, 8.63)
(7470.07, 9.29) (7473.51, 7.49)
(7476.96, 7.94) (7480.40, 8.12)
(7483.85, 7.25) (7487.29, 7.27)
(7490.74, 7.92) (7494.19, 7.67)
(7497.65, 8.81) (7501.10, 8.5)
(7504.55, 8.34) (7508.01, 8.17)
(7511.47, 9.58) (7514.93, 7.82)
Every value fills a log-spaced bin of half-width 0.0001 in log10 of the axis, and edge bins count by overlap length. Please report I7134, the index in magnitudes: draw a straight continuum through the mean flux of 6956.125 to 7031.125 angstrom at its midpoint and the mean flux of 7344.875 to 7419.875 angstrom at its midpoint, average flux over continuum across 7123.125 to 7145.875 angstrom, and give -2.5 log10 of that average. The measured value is 0.06 mag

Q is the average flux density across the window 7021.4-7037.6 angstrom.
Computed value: 7.49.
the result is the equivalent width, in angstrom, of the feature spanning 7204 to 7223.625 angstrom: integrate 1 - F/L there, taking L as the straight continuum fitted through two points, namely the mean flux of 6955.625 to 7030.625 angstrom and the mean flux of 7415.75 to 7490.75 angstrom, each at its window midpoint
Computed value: 1.8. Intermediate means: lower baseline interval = 7.83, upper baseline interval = 8.25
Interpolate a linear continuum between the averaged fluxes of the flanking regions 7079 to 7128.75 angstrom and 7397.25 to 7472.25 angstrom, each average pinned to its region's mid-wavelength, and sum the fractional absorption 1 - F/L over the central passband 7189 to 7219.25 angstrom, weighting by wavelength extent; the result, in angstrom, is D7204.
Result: 1.40 angstrom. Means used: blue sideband 7.59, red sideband 8.09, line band 7.38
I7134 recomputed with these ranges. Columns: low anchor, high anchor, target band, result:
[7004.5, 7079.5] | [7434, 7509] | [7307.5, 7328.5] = 0.115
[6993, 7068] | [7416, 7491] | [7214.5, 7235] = 0.070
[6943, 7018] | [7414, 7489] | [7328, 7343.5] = 0.112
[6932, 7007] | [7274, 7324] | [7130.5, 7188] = -0.035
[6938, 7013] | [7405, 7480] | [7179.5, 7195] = 0.053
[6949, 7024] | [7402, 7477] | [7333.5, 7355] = 0.055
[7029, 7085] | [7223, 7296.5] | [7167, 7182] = -0.069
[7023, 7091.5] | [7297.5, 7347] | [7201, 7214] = -0.006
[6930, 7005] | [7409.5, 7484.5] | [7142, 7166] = 0.015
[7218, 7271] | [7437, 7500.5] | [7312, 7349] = 0.048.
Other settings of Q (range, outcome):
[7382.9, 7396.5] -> 8.33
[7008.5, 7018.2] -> 7.33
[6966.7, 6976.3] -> 8.88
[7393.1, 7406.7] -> 7.33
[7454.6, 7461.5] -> 8.83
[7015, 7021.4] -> 8.18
